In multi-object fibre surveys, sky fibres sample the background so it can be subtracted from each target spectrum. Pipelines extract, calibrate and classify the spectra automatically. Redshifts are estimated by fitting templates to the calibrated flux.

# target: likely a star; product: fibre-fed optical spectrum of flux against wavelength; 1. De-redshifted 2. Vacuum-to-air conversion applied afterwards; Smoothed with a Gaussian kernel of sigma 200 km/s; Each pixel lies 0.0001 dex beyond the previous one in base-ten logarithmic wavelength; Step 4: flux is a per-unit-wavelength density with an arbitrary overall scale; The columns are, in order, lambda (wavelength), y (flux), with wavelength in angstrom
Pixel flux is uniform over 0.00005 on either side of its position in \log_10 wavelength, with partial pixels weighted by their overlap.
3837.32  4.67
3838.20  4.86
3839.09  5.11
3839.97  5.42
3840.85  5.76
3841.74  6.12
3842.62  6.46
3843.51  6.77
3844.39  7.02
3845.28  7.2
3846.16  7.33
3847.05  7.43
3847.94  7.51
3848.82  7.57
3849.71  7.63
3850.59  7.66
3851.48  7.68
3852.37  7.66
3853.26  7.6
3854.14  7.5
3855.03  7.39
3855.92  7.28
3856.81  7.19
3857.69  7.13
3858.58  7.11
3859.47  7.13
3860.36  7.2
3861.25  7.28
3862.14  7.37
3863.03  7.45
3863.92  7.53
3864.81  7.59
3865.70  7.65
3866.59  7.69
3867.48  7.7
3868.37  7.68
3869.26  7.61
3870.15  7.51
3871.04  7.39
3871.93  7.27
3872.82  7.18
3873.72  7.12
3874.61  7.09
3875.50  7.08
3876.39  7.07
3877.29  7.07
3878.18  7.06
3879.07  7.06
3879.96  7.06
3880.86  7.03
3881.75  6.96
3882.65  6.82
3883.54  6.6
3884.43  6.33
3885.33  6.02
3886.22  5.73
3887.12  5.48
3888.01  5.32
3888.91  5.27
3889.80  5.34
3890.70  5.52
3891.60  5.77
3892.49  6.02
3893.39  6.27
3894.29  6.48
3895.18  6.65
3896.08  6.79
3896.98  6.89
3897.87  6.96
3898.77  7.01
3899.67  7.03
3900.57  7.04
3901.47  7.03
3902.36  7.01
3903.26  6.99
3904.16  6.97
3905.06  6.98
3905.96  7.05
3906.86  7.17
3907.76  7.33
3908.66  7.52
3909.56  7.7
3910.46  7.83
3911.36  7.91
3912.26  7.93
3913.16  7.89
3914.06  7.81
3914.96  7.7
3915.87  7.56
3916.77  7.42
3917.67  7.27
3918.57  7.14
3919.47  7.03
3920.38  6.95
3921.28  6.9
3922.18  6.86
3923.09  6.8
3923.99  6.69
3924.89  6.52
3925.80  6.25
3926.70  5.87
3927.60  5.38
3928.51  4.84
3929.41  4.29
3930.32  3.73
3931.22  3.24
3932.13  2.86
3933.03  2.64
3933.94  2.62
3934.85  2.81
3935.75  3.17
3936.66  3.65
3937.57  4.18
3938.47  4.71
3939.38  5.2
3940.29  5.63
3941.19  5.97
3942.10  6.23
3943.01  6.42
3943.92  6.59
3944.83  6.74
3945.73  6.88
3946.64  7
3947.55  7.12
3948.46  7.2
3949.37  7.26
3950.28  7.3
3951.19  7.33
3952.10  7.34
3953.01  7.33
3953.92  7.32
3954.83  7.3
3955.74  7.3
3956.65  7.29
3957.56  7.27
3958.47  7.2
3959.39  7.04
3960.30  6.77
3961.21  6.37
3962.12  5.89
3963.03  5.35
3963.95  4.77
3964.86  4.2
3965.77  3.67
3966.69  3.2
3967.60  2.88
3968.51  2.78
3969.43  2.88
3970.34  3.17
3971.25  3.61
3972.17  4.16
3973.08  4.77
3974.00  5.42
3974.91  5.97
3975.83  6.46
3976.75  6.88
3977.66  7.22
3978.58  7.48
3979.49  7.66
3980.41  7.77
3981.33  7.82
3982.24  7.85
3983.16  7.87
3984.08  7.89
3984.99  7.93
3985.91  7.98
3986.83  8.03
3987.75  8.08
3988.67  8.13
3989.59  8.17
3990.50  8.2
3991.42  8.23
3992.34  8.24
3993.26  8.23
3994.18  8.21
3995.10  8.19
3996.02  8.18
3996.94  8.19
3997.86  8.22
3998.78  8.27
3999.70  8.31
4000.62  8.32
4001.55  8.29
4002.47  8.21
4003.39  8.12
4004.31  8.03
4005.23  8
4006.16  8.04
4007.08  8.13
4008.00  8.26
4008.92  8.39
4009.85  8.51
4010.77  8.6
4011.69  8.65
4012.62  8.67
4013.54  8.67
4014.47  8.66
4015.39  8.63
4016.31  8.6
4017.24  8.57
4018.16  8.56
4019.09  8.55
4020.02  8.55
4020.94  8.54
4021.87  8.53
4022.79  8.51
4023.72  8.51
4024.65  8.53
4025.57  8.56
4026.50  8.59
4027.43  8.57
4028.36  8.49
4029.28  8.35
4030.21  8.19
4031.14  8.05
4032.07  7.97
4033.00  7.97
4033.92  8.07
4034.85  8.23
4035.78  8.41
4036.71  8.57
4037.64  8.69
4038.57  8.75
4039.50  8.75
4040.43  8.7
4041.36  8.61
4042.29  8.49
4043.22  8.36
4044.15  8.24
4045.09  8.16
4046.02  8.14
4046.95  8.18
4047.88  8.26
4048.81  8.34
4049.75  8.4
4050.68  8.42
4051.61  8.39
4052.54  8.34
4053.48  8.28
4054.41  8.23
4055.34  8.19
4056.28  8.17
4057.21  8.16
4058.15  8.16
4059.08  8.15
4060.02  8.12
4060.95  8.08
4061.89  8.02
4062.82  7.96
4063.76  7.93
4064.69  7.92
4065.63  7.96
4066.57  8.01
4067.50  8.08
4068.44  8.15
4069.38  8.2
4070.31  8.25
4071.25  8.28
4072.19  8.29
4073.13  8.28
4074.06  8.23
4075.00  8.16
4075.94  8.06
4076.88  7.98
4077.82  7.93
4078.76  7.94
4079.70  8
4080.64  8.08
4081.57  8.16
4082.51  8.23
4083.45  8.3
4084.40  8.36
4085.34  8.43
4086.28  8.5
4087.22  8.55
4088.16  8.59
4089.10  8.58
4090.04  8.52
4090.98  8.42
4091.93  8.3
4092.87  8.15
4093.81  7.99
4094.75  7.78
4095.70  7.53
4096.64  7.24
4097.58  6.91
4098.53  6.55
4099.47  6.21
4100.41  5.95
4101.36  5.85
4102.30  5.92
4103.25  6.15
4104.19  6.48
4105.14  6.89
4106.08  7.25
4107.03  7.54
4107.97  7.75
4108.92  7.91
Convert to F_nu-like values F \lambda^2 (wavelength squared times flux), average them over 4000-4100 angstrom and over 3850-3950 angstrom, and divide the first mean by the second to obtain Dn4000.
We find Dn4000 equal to 1.4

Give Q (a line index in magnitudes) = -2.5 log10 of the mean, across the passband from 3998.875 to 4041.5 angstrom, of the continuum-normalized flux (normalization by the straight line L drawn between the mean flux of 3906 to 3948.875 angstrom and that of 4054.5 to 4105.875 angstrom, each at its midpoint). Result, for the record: -0.18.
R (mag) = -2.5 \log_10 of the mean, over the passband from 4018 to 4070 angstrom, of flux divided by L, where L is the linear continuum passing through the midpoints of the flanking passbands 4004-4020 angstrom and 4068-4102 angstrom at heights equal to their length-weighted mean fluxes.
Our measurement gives -0.01 mag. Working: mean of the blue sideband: 8.45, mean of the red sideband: 7.9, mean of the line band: 8.31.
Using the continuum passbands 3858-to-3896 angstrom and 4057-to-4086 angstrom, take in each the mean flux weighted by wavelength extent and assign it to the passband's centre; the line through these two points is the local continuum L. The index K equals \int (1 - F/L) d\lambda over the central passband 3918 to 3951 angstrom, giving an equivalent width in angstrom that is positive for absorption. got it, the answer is 7.38 angstrom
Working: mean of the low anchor 6.82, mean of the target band 5.59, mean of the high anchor 8.13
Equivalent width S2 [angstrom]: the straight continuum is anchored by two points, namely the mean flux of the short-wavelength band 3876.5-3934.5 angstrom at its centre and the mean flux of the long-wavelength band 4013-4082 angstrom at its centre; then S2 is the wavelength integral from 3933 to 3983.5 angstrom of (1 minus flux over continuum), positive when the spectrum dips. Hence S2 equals 9.2 angstrom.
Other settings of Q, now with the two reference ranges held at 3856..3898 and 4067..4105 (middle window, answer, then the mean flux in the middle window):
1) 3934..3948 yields 0.30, 5.41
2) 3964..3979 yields 0.48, 4.67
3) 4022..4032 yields -0.12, 8.42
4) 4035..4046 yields -0.12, 8.49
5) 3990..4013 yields -0.12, 8.27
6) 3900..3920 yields -0.06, 7.37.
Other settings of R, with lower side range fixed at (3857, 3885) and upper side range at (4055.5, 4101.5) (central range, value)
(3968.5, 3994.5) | 0.11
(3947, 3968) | 0.19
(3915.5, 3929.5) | 0.13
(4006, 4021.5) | -0.10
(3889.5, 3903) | 0.12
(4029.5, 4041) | -0.07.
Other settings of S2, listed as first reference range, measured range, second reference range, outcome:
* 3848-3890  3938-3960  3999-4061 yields 2.7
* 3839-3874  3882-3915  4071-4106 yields 2.5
